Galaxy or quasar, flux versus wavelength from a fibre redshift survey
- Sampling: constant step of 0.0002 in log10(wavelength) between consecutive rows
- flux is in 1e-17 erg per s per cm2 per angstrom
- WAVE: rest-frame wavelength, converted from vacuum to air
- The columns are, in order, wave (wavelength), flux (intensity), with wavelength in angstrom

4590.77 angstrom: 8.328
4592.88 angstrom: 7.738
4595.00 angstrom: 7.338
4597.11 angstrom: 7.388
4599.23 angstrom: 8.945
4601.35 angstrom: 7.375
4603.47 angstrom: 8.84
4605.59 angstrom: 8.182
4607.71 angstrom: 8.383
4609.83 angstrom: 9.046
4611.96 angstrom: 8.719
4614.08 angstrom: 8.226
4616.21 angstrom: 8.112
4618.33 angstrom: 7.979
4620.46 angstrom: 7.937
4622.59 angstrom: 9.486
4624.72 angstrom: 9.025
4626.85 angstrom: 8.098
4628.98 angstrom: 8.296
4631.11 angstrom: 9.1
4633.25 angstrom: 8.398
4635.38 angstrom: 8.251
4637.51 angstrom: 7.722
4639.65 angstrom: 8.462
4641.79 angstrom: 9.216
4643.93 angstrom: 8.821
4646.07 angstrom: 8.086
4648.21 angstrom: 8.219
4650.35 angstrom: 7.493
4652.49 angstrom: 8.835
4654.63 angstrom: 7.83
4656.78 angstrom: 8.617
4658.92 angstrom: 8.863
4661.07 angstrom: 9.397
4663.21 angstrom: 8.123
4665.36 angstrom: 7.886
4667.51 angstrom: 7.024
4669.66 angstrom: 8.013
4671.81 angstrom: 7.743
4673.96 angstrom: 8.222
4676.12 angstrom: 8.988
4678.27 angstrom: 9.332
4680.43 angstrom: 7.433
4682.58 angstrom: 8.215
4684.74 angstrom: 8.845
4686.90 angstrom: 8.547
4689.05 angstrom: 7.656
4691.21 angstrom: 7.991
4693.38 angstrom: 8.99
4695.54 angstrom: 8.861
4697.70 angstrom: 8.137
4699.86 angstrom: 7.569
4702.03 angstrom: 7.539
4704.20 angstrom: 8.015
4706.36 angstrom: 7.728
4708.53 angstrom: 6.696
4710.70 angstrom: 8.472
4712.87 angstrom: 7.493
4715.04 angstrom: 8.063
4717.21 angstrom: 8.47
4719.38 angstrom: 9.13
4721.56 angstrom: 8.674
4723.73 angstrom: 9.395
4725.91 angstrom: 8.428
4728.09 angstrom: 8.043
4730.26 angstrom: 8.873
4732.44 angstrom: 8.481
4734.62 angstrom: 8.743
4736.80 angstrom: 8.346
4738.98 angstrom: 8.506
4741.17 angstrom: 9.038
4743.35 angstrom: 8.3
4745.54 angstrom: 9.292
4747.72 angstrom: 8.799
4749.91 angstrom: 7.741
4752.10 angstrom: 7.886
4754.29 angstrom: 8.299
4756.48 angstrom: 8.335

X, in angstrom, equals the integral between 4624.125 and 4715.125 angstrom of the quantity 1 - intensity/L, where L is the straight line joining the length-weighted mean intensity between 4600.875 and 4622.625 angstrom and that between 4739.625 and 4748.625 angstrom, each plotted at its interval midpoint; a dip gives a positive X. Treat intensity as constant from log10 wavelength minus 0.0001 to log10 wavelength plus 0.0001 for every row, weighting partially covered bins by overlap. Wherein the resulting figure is 3.5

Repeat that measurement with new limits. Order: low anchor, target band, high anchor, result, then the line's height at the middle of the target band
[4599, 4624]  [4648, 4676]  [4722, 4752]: 1.0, 8.49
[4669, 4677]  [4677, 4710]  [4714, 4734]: 1.1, 8.39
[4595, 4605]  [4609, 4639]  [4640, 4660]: -0.8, 8.24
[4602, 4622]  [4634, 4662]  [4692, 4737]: -0.3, 8.35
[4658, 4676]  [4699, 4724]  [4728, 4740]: 1.1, 8.43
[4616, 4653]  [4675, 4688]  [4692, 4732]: -0.4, 8.32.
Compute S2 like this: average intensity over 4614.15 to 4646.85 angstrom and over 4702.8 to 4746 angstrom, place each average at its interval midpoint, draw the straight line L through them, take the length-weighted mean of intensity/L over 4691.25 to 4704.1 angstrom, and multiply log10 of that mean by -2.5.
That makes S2 0.030 mag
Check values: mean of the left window 8.46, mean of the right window 8.39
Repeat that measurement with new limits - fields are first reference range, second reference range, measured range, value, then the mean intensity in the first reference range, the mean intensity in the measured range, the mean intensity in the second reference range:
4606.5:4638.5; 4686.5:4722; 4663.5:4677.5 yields 0.03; 8.45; 8.02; 8.1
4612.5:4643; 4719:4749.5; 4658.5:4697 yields 0.03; 8.46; 8.33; 8.68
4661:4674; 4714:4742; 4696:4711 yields 0.08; 7.95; 7.75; 8.63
